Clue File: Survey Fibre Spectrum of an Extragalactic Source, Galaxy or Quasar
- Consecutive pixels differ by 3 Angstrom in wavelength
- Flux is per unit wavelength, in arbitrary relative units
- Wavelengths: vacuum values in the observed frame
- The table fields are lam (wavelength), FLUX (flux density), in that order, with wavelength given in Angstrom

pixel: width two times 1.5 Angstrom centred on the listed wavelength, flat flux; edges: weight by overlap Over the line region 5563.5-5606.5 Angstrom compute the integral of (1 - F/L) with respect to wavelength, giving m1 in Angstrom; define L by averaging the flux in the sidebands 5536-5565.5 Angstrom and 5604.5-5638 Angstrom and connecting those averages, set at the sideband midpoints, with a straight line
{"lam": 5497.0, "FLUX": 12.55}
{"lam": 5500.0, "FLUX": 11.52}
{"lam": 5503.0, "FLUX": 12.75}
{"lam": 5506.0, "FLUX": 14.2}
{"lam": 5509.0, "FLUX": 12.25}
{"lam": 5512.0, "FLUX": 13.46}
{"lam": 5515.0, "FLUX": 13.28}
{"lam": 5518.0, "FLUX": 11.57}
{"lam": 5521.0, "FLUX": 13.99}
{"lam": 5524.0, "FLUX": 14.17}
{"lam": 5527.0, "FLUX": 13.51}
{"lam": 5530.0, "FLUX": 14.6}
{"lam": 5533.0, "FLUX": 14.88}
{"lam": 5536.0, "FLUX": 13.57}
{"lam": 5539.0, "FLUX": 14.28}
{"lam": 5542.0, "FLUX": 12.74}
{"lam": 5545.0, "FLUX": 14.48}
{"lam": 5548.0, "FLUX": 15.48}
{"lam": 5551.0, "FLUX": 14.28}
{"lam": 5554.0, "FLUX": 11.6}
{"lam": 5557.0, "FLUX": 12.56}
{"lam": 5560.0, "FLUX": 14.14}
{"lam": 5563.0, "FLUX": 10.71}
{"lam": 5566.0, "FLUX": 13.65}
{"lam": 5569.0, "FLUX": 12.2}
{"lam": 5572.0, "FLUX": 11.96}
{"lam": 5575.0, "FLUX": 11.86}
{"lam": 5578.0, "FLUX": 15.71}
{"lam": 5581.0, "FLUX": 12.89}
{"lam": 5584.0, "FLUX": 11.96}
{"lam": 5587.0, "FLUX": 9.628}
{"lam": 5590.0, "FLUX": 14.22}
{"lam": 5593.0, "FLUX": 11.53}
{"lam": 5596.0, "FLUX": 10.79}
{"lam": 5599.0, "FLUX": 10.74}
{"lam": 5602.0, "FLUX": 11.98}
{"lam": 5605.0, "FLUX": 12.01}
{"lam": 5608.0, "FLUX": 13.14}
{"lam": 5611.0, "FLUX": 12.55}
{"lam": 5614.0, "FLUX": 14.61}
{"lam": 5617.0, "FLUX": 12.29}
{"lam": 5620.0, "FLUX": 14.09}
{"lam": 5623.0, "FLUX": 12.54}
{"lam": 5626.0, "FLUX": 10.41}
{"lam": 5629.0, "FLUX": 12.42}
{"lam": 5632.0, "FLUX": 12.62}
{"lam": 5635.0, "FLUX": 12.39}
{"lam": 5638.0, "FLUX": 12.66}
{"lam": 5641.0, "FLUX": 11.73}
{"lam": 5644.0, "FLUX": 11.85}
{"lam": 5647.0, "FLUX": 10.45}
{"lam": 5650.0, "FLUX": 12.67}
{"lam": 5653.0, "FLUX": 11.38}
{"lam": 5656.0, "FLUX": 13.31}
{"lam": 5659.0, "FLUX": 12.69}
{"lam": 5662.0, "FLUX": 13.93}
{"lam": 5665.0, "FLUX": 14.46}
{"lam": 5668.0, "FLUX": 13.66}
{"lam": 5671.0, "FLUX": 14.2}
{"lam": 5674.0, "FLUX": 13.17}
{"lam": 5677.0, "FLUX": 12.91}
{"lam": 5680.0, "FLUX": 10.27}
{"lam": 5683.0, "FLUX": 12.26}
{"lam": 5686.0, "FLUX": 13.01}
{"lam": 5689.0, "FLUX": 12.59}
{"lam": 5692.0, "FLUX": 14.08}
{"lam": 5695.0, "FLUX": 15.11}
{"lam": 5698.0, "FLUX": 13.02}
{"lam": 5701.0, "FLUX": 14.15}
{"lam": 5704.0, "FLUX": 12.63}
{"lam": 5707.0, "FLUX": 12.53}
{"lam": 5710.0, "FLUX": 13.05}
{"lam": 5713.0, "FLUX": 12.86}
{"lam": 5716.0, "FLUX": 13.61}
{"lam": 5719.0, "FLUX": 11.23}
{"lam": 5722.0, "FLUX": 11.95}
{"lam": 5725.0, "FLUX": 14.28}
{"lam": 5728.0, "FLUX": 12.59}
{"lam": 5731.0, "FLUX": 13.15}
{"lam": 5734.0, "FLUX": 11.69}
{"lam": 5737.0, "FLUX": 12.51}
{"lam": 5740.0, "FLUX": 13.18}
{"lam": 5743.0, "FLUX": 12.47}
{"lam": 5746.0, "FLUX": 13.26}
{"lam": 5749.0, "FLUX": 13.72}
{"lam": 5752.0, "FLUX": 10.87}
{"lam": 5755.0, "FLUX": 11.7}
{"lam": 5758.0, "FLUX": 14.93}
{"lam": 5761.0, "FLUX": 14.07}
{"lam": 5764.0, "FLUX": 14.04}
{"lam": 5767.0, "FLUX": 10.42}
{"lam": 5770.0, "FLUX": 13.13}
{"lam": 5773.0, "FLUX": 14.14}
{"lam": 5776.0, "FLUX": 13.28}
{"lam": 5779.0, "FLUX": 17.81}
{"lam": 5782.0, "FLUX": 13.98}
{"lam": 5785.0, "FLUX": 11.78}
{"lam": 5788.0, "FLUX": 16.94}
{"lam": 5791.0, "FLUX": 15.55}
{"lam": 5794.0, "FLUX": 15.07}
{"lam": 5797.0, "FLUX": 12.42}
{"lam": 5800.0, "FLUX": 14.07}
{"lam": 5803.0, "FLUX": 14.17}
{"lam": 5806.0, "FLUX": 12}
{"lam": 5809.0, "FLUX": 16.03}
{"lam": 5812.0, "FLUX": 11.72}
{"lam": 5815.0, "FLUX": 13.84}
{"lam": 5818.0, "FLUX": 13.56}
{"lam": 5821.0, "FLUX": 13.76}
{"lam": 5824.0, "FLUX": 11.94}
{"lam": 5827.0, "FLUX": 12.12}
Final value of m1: 2.8 Angstrom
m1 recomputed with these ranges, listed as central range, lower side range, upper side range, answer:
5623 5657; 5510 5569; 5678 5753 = 2.9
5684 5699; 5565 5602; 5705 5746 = -1.1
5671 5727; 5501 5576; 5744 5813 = 2.5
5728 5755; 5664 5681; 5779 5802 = 2.7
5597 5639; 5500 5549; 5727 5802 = 3.5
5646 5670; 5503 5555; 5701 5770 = 0.4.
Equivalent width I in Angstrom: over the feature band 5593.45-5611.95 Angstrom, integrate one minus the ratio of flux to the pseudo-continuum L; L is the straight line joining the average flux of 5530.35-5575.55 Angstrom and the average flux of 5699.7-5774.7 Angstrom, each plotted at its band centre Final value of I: 1.90 Angstrom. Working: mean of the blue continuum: 13.3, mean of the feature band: 11.8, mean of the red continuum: 12.9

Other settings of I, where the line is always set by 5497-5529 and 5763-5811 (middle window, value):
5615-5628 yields 1.0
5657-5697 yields 1.1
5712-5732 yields 1.4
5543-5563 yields -0.4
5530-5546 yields -1.1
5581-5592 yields 1.1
